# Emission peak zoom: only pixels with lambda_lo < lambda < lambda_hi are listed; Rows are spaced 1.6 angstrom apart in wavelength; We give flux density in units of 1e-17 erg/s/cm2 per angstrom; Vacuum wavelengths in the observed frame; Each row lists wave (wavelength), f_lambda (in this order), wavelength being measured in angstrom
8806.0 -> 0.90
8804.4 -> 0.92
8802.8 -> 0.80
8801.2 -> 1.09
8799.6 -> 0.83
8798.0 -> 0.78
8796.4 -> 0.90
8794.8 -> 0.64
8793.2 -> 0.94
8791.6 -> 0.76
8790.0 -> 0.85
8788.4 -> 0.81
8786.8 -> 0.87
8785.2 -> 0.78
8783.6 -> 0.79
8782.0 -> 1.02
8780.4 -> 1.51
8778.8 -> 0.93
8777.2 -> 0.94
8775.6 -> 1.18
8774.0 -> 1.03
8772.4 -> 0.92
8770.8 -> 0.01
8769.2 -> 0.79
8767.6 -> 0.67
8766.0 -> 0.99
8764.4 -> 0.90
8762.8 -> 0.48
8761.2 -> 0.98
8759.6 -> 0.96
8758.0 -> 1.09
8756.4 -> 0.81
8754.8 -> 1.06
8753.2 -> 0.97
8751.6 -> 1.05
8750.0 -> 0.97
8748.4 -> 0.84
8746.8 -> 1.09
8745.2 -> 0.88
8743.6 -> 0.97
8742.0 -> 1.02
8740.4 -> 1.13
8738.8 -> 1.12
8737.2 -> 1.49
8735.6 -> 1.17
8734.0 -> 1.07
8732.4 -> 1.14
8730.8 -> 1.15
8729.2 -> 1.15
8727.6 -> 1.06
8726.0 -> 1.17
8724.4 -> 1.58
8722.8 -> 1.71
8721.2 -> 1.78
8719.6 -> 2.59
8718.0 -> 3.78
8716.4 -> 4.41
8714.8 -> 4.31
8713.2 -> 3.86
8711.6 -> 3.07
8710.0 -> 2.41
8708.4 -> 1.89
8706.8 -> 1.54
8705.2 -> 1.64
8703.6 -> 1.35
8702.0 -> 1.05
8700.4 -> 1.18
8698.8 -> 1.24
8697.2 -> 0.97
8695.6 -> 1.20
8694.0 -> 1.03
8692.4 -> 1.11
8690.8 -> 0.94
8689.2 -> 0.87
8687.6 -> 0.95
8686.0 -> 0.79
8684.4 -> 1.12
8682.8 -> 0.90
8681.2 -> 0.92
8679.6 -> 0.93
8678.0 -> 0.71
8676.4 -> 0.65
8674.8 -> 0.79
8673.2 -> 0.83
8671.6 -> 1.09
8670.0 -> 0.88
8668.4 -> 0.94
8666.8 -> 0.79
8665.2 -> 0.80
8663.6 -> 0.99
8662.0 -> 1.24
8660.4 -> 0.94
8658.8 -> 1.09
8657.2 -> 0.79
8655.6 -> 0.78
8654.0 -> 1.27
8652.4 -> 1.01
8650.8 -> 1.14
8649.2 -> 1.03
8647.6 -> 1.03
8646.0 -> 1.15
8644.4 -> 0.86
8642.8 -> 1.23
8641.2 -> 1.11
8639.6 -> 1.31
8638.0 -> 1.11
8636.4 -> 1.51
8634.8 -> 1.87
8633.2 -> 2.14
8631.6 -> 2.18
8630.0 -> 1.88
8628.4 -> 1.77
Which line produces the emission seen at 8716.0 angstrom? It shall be [O III] 5007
